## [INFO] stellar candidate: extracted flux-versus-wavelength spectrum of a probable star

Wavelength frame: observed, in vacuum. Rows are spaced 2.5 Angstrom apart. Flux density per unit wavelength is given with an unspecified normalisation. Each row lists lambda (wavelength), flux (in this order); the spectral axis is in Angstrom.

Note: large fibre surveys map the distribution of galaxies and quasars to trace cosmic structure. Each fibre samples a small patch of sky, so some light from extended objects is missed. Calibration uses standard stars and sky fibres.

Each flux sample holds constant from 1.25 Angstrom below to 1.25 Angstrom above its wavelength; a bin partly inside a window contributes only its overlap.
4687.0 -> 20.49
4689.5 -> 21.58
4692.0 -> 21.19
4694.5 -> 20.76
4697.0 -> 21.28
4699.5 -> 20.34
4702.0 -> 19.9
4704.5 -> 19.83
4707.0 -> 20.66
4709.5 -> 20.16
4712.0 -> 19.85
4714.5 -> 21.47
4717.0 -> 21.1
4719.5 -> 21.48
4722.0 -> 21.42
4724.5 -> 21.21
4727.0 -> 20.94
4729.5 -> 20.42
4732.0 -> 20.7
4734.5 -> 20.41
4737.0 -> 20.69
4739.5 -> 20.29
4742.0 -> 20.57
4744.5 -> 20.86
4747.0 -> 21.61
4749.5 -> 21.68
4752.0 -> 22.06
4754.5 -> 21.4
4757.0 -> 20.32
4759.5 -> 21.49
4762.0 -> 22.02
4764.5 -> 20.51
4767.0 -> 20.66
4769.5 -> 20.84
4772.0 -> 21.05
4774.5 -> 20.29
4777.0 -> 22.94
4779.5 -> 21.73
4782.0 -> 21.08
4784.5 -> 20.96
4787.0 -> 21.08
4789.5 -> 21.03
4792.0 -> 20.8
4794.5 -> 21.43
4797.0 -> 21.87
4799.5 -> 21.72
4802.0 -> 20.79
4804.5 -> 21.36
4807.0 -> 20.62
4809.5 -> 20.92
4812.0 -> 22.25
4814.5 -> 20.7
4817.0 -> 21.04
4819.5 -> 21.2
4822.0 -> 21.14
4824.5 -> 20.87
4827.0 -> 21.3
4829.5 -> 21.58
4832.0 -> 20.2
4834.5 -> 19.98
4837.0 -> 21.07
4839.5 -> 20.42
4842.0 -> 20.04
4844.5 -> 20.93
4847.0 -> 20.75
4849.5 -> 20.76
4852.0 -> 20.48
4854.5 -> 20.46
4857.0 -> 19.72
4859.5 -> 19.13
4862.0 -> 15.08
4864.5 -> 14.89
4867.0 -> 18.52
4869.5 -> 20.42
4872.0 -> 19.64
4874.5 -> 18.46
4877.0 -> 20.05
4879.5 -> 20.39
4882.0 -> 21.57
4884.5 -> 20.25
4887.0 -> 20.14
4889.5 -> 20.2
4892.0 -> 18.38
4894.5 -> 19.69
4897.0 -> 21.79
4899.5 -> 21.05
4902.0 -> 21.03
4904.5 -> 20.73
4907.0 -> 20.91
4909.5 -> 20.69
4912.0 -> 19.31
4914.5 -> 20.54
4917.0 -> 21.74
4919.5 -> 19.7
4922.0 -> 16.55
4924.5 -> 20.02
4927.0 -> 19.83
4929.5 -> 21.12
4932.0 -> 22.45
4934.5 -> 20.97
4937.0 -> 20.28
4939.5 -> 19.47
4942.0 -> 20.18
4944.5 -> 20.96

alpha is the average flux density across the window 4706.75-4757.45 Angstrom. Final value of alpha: 20.9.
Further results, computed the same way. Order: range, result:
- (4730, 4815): 21.1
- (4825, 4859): 20.6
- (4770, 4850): 21.1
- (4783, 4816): 21.2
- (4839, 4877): 19.3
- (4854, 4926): 19.7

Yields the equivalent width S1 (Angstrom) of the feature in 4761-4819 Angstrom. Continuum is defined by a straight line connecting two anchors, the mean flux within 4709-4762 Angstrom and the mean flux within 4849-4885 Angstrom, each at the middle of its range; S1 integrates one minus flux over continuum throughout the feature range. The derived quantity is -2.6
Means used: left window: 21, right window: 19.3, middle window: 21.2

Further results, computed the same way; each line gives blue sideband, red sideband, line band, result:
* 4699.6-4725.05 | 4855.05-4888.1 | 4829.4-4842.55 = -0.7 Angstrom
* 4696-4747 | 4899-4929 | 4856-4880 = 2.1 Angstrom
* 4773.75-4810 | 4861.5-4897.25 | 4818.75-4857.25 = -0.9 Angstrom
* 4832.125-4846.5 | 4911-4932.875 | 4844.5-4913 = 1.6 Angstrom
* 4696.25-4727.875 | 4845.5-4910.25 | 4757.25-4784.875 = -1.1 Angstrom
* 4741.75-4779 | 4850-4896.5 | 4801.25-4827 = -1.0 Angstrom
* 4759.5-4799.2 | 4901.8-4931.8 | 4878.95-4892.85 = 0.2 Angstrom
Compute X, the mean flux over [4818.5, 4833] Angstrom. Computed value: 21.1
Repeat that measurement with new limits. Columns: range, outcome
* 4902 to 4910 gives 20.8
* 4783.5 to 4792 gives 21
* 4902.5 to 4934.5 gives 20.3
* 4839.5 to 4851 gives 20.6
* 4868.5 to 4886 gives 20.1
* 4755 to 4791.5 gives 21.1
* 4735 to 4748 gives 20.8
